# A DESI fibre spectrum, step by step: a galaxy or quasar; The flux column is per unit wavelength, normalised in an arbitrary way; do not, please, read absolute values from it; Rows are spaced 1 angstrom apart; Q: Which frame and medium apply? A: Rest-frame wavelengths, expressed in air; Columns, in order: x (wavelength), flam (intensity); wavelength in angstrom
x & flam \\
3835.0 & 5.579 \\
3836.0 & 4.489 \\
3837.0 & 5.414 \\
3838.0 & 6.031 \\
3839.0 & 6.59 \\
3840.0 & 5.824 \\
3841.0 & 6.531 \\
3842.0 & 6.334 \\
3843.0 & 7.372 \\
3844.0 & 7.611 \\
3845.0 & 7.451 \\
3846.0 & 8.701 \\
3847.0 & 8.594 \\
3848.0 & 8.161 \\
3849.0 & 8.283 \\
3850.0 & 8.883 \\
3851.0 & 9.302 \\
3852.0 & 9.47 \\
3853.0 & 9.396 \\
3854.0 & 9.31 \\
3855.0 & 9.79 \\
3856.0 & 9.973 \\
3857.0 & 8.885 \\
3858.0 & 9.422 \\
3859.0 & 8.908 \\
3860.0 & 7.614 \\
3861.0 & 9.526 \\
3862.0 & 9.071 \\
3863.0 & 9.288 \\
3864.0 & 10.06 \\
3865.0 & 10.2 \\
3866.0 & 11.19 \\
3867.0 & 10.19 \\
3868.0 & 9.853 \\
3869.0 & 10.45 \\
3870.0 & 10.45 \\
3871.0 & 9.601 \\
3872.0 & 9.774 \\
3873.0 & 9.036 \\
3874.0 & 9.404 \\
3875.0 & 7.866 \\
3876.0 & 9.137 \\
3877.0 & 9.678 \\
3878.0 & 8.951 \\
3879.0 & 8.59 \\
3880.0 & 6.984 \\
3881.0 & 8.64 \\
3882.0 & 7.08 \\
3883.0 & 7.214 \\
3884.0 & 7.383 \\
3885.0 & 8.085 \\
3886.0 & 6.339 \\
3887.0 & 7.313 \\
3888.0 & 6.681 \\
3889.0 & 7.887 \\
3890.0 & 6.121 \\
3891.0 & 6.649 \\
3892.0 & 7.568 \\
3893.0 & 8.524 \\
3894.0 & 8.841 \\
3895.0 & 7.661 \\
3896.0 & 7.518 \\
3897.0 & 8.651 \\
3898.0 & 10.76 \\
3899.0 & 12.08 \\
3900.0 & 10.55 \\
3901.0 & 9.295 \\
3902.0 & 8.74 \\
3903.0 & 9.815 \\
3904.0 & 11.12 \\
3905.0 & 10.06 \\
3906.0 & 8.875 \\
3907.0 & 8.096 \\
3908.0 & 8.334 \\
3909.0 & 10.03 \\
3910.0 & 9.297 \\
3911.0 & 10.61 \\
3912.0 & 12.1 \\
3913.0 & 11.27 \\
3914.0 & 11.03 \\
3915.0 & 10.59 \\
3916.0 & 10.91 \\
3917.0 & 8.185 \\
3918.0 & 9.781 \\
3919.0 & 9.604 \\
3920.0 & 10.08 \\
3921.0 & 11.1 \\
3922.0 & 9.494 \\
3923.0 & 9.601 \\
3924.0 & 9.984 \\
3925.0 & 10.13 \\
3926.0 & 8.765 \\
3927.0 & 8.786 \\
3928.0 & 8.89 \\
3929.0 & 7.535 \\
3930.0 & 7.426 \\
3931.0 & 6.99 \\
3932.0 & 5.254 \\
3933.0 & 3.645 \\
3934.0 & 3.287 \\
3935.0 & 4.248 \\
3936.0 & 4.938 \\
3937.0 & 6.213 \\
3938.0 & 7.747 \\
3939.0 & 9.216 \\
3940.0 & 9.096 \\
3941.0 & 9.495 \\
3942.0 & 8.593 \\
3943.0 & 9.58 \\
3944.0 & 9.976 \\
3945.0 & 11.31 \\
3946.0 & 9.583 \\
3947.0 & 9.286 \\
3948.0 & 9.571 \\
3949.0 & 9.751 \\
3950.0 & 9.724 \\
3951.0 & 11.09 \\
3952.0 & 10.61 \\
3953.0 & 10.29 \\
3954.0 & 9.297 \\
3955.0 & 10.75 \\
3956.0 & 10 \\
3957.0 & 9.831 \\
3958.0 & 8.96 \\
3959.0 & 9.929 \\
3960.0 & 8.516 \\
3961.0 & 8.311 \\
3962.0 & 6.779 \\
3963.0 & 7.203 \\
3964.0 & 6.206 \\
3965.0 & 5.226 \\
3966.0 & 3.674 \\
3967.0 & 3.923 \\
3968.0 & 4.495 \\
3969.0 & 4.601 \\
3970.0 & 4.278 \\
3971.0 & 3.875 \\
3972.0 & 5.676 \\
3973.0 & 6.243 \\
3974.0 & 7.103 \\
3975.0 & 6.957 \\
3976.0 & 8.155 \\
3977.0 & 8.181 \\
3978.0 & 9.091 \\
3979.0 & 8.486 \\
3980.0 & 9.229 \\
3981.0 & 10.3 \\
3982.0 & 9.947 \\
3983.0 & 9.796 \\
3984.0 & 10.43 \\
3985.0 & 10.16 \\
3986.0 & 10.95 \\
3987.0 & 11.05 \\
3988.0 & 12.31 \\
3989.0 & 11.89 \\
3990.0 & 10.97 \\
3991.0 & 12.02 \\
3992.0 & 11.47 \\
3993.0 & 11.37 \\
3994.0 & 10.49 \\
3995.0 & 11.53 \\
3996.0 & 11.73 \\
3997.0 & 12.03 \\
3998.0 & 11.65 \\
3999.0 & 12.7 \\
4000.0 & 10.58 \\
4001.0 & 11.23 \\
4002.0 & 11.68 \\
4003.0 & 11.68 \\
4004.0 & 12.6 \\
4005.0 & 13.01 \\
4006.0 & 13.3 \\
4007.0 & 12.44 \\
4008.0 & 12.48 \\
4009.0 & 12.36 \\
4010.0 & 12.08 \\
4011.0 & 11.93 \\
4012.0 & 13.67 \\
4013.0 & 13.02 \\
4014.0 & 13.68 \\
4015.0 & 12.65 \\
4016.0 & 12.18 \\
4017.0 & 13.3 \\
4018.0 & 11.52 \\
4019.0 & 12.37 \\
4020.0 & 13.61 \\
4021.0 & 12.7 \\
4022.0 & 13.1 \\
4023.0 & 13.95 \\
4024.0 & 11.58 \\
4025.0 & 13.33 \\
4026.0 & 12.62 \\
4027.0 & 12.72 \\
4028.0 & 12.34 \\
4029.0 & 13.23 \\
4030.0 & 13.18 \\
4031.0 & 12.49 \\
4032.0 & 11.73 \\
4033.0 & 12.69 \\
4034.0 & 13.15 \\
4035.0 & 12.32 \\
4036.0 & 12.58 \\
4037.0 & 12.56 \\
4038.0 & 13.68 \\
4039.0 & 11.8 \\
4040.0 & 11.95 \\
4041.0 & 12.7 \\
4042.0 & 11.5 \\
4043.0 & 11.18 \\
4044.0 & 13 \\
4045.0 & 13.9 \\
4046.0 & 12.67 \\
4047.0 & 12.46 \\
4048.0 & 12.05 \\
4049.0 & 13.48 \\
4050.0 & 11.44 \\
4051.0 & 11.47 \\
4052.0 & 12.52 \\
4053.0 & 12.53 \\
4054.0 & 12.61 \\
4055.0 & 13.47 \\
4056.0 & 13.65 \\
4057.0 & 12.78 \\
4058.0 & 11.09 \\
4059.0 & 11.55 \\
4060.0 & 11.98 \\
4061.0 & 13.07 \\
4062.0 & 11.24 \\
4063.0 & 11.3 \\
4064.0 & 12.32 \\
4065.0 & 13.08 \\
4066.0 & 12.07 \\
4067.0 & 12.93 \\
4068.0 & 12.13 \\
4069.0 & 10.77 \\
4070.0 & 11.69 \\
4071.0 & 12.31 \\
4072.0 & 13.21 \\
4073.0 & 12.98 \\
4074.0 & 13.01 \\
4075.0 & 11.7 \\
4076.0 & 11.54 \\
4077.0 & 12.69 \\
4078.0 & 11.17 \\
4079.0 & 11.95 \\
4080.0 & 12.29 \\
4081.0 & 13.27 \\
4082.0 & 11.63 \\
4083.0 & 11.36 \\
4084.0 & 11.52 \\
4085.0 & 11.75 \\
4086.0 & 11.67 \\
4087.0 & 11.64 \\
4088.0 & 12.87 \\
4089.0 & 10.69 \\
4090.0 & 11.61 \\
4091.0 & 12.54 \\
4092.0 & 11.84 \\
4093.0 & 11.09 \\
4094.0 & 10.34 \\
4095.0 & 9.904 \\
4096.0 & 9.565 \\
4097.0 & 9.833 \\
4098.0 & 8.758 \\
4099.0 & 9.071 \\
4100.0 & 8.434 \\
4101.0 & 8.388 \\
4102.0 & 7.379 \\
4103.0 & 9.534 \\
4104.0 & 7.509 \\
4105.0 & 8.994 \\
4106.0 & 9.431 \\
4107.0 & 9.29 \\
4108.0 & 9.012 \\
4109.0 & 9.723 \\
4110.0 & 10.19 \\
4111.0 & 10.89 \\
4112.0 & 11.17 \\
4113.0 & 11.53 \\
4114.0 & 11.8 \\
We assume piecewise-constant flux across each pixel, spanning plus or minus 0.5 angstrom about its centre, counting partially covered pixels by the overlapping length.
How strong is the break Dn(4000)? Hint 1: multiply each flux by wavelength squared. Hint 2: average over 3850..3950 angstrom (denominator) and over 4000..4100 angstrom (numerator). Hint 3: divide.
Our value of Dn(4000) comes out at 1.47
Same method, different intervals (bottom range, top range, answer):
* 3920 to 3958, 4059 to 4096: 1.46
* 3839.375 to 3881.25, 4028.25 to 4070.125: 1.53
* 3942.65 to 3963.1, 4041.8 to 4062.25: 1.36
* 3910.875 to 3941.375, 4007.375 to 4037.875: 1.56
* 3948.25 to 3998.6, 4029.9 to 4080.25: 1.44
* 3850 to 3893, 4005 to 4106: 1.50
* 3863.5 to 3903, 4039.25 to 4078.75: 1.53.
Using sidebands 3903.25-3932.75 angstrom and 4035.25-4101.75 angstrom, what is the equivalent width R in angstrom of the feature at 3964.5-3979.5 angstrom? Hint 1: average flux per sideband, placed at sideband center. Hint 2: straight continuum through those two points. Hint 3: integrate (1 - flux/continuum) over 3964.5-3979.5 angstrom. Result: 6.3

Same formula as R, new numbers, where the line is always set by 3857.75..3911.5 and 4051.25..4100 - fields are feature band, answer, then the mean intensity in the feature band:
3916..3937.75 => 3.7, 7.88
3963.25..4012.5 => 3.7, 9.73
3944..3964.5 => 1.2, 9.37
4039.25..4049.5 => -1.1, 12.5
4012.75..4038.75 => -4.1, 12.8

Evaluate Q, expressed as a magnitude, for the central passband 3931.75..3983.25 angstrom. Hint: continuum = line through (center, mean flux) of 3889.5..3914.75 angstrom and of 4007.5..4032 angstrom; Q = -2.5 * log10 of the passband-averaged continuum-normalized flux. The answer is 0.36 mag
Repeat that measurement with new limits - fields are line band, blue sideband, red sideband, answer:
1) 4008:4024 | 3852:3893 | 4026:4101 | -0.14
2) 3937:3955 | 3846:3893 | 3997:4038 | 0.12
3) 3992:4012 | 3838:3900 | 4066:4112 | -0.20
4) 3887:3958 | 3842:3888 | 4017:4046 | 0.13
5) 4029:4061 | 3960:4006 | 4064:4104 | -0.19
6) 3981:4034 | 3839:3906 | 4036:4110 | -0.14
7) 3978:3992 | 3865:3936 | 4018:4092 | 0.02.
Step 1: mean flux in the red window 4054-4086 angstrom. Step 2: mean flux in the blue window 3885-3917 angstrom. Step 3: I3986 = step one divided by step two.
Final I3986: 1.3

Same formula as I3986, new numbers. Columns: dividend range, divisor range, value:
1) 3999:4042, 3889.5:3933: 1.37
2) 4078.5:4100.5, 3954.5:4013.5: 1.15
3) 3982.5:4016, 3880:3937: 1.39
